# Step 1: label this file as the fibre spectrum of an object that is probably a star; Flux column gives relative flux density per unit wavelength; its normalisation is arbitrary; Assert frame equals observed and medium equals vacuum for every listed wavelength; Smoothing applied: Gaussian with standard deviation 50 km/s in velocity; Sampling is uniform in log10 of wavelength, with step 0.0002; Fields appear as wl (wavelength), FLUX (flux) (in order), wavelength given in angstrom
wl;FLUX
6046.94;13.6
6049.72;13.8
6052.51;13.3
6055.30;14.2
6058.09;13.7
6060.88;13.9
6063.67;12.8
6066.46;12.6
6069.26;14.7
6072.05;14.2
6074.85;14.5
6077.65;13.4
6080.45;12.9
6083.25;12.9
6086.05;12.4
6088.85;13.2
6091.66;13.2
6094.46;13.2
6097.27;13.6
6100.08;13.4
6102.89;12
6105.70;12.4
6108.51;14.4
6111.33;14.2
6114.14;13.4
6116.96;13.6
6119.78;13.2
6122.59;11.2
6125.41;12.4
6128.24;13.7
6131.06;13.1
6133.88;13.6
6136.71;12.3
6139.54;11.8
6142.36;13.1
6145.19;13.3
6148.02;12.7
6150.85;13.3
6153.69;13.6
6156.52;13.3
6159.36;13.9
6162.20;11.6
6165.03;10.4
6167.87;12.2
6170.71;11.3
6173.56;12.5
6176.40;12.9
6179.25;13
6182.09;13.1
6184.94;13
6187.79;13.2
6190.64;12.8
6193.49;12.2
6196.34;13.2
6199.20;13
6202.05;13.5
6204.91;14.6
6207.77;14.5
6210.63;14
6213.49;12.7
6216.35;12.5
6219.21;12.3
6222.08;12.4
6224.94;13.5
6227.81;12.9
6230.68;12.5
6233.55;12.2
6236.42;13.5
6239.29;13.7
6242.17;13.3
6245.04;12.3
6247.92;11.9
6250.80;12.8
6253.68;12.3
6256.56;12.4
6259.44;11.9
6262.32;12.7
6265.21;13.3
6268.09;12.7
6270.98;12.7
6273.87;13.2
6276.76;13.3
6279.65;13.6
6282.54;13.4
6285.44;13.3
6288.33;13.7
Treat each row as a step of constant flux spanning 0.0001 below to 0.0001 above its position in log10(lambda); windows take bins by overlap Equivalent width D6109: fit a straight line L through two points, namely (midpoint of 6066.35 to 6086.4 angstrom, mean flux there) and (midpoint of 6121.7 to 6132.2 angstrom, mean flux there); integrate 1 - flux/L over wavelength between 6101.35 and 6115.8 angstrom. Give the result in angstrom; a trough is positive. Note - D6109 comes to -0.35 angstrom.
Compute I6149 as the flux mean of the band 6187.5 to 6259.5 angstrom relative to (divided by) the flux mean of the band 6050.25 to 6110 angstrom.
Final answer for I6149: 1.0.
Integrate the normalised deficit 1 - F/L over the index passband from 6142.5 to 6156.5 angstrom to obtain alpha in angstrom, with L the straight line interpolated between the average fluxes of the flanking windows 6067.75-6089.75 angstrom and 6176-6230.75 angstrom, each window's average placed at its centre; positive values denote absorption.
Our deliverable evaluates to 0.1 angstrom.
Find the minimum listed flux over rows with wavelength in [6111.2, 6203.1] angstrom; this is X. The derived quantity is 10.4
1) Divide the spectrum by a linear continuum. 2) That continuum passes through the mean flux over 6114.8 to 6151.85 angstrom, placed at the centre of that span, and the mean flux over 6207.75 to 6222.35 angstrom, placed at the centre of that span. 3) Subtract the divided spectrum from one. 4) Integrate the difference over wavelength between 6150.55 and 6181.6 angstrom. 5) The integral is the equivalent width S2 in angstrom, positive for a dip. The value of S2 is 0.92 angstrom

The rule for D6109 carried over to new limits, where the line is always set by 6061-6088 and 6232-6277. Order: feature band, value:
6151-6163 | -0.09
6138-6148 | 0.33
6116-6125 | 0.44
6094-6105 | 0.26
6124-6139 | 0.28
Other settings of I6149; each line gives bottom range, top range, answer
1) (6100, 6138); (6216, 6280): 0.98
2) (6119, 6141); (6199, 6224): 1.05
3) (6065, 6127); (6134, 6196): 0.96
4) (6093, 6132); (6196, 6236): 1.00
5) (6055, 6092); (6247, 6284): 0.95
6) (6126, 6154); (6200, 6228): 1.02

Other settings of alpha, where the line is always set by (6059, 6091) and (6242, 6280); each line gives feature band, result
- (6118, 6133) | 0.5 angstrom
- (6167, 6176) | 0.7 angstrom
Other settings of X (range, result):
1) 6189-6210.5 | 12.2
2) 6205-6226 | 12.3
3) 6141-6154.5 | 12.7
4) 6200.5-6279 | 11.9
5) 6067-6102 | 12.4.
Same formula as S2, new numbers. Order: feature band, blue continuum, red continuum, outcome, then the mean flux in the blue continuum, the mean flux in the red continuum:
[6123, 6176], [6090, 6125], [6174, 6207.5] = 2.01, 13.1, 13.2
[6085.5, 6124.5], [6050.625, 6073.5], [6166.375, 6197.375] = 0.61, 13.7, 12.7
